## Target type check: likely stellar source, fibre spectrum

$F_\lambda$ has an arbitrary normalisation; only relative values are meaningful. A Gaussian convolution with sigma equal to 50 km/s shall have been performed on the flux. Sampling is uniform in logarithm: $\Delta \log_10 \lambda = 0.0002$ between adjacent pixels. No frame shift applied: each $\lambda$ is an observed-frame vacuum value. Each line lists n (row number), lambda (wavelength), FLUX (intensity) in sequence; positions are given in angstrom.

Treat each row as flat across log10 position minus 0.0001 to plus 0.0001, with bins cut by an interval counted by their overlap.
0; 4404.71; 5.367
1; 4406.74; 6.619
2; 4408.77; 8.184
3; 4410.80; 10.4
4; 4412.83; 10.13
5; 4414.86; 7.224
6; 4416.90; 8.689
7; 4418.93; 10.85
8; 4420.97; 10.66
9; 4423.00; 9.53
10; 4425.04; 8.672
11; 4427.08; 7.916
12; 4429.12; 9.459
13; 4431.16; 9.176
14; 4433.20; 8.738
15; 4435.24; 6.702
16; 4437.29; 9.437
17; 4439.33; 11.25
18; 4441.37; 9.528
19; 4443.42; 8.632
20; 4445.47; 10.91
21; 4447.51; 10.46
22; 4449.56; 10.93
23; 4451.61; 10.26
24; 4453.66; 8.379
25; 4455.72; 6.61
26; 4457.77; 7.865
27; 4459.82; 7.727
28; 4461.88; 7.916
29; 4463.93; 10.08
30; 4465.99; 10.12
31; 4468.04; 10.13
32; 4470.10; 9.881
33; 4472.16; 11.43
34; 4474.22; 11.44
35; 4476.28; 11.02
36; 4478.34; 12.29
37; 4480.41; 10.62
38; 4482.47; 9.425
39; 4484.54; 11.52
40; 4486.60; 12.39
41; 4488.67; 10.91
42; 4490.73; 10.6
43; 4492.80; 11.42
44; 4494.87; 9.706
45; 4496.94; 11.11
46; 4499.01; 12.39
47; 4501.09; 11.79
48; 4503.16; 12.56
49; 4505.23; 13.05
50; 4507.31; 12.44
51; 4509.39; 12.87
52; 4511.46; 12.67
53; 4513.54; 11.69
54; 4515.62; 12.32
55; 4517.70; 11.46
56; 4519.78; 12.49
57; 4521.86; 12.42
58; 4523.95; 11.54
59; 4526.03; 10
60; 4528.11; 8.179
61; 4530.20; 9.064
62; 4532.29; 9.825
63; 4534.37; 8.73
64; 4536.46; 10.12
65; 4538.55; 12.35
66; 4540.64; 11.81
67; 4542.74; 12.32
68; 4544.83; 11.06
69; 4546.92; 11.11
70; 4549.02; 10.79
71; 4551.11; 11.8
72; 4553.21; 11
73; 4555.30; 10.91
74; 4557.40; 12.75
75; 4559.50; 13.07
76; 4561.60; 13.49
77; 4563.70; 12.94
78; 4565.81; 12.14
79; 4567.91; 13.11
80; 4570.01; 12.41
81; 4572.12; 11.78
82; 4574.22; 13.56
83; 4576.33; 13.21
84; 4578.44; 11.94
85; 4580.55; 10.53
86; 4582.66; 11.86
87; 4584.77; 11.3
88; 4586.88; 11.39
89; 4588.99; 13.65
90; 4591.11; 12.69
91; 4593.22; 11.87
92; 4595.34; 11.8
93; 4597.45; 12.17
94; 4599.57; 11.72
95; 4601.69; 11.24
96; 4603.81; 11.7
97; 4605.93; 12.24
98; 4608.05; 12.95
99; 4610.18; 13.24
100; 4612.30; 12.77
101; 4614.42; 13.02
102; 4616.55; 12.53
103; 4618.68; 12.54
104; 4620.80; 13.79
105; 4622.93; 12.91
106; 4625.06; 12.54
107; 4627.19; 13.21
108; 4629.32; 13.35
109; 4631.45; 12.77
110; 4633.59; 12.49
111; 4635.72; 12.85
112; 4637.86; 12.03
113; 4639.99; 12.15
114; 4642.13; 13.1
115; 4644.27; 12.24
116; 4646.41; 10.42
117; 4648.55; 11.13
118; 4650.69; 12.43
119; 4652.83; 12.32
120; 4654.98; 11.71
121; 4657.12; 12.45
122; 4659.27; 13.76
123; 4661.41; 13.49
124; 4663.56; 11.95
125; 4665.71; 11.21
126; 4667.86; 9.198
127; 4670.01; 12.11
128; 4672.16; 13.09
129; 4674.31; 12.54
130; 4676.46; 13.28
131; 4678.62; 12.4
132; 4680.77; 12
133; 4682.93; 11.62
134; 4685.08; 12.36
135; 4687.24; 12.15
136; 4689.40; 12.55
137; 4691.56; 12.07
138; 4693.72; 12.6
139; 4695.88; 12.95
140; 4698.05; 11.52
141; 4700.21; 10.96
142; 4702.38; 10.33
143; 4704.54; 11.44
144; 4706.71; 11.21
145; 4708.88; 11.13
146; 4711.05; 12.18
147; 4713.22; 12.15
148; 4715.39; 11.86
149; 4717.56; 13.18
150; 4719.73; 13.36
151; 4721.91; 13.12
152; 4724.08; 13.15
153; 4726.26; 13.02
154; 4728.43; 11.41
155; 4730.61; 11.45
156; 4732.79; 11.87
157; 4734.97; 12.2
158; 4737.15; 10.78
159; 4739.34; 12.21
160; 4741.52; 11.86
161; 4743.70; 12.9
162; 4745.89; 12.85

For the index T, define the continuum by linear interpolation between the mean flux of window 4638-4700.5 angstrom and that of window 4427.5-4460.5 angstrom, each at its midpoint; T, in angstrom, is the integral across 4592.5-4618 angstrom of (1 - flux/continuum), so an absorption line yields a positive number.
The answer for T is -2.2 angstrom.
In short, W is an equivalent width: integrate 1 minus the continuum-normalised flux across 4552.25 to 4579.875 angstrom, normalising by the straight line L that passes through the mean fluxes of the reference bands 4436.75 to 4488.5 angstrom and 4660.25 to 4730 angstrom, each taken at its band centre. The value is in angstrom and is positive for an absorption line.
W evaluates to -3.8 angstrom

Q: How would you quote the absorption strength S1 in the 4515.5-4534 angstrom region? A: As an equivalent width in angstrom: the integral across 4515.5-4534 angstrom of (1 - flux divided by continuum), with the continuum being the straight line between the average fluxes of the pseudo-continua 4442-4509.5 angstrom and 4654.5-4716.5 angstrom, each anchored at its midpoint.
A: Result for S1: 0.4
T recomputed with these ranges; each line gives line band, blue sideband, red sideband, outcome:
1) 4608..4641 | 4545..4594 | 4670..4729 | -1.8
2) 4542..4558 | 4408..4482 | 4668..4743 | -1.3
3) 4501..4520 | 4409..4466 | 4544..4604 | -2.9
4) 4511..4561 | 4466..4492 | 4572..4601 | 1.4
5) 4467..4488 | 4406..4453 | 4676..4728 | -2.5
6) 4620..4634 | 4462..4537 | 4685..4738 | -1.6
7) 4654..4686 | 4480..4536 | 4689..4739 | -1.0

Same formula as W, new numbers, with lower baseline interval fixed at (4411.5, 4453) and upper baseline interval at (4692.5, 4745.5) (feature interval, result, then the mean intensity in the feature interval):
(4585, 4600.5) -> -1.76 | 12.1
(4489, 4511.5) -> -3.87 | 11.8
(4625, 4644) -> -2.41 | 12.7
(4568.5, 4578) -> -1.75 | 12.7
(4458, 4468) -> 0.77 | 9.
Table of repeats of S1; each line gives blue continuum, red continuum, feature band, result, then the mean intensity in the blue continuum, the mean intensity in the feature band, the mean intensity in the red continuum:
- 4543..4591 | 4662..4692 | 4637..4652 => 0.17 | 12.1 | 11.9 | 12.1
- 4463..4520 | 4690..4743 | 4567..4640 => -4.55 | 11.4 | 12.4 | 12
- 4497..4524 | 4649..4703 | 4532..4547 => 1.57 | 12.3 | 11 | 12.1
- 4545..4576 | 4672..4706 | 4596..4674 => -1.44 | 12.2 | 12.4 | 12.1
